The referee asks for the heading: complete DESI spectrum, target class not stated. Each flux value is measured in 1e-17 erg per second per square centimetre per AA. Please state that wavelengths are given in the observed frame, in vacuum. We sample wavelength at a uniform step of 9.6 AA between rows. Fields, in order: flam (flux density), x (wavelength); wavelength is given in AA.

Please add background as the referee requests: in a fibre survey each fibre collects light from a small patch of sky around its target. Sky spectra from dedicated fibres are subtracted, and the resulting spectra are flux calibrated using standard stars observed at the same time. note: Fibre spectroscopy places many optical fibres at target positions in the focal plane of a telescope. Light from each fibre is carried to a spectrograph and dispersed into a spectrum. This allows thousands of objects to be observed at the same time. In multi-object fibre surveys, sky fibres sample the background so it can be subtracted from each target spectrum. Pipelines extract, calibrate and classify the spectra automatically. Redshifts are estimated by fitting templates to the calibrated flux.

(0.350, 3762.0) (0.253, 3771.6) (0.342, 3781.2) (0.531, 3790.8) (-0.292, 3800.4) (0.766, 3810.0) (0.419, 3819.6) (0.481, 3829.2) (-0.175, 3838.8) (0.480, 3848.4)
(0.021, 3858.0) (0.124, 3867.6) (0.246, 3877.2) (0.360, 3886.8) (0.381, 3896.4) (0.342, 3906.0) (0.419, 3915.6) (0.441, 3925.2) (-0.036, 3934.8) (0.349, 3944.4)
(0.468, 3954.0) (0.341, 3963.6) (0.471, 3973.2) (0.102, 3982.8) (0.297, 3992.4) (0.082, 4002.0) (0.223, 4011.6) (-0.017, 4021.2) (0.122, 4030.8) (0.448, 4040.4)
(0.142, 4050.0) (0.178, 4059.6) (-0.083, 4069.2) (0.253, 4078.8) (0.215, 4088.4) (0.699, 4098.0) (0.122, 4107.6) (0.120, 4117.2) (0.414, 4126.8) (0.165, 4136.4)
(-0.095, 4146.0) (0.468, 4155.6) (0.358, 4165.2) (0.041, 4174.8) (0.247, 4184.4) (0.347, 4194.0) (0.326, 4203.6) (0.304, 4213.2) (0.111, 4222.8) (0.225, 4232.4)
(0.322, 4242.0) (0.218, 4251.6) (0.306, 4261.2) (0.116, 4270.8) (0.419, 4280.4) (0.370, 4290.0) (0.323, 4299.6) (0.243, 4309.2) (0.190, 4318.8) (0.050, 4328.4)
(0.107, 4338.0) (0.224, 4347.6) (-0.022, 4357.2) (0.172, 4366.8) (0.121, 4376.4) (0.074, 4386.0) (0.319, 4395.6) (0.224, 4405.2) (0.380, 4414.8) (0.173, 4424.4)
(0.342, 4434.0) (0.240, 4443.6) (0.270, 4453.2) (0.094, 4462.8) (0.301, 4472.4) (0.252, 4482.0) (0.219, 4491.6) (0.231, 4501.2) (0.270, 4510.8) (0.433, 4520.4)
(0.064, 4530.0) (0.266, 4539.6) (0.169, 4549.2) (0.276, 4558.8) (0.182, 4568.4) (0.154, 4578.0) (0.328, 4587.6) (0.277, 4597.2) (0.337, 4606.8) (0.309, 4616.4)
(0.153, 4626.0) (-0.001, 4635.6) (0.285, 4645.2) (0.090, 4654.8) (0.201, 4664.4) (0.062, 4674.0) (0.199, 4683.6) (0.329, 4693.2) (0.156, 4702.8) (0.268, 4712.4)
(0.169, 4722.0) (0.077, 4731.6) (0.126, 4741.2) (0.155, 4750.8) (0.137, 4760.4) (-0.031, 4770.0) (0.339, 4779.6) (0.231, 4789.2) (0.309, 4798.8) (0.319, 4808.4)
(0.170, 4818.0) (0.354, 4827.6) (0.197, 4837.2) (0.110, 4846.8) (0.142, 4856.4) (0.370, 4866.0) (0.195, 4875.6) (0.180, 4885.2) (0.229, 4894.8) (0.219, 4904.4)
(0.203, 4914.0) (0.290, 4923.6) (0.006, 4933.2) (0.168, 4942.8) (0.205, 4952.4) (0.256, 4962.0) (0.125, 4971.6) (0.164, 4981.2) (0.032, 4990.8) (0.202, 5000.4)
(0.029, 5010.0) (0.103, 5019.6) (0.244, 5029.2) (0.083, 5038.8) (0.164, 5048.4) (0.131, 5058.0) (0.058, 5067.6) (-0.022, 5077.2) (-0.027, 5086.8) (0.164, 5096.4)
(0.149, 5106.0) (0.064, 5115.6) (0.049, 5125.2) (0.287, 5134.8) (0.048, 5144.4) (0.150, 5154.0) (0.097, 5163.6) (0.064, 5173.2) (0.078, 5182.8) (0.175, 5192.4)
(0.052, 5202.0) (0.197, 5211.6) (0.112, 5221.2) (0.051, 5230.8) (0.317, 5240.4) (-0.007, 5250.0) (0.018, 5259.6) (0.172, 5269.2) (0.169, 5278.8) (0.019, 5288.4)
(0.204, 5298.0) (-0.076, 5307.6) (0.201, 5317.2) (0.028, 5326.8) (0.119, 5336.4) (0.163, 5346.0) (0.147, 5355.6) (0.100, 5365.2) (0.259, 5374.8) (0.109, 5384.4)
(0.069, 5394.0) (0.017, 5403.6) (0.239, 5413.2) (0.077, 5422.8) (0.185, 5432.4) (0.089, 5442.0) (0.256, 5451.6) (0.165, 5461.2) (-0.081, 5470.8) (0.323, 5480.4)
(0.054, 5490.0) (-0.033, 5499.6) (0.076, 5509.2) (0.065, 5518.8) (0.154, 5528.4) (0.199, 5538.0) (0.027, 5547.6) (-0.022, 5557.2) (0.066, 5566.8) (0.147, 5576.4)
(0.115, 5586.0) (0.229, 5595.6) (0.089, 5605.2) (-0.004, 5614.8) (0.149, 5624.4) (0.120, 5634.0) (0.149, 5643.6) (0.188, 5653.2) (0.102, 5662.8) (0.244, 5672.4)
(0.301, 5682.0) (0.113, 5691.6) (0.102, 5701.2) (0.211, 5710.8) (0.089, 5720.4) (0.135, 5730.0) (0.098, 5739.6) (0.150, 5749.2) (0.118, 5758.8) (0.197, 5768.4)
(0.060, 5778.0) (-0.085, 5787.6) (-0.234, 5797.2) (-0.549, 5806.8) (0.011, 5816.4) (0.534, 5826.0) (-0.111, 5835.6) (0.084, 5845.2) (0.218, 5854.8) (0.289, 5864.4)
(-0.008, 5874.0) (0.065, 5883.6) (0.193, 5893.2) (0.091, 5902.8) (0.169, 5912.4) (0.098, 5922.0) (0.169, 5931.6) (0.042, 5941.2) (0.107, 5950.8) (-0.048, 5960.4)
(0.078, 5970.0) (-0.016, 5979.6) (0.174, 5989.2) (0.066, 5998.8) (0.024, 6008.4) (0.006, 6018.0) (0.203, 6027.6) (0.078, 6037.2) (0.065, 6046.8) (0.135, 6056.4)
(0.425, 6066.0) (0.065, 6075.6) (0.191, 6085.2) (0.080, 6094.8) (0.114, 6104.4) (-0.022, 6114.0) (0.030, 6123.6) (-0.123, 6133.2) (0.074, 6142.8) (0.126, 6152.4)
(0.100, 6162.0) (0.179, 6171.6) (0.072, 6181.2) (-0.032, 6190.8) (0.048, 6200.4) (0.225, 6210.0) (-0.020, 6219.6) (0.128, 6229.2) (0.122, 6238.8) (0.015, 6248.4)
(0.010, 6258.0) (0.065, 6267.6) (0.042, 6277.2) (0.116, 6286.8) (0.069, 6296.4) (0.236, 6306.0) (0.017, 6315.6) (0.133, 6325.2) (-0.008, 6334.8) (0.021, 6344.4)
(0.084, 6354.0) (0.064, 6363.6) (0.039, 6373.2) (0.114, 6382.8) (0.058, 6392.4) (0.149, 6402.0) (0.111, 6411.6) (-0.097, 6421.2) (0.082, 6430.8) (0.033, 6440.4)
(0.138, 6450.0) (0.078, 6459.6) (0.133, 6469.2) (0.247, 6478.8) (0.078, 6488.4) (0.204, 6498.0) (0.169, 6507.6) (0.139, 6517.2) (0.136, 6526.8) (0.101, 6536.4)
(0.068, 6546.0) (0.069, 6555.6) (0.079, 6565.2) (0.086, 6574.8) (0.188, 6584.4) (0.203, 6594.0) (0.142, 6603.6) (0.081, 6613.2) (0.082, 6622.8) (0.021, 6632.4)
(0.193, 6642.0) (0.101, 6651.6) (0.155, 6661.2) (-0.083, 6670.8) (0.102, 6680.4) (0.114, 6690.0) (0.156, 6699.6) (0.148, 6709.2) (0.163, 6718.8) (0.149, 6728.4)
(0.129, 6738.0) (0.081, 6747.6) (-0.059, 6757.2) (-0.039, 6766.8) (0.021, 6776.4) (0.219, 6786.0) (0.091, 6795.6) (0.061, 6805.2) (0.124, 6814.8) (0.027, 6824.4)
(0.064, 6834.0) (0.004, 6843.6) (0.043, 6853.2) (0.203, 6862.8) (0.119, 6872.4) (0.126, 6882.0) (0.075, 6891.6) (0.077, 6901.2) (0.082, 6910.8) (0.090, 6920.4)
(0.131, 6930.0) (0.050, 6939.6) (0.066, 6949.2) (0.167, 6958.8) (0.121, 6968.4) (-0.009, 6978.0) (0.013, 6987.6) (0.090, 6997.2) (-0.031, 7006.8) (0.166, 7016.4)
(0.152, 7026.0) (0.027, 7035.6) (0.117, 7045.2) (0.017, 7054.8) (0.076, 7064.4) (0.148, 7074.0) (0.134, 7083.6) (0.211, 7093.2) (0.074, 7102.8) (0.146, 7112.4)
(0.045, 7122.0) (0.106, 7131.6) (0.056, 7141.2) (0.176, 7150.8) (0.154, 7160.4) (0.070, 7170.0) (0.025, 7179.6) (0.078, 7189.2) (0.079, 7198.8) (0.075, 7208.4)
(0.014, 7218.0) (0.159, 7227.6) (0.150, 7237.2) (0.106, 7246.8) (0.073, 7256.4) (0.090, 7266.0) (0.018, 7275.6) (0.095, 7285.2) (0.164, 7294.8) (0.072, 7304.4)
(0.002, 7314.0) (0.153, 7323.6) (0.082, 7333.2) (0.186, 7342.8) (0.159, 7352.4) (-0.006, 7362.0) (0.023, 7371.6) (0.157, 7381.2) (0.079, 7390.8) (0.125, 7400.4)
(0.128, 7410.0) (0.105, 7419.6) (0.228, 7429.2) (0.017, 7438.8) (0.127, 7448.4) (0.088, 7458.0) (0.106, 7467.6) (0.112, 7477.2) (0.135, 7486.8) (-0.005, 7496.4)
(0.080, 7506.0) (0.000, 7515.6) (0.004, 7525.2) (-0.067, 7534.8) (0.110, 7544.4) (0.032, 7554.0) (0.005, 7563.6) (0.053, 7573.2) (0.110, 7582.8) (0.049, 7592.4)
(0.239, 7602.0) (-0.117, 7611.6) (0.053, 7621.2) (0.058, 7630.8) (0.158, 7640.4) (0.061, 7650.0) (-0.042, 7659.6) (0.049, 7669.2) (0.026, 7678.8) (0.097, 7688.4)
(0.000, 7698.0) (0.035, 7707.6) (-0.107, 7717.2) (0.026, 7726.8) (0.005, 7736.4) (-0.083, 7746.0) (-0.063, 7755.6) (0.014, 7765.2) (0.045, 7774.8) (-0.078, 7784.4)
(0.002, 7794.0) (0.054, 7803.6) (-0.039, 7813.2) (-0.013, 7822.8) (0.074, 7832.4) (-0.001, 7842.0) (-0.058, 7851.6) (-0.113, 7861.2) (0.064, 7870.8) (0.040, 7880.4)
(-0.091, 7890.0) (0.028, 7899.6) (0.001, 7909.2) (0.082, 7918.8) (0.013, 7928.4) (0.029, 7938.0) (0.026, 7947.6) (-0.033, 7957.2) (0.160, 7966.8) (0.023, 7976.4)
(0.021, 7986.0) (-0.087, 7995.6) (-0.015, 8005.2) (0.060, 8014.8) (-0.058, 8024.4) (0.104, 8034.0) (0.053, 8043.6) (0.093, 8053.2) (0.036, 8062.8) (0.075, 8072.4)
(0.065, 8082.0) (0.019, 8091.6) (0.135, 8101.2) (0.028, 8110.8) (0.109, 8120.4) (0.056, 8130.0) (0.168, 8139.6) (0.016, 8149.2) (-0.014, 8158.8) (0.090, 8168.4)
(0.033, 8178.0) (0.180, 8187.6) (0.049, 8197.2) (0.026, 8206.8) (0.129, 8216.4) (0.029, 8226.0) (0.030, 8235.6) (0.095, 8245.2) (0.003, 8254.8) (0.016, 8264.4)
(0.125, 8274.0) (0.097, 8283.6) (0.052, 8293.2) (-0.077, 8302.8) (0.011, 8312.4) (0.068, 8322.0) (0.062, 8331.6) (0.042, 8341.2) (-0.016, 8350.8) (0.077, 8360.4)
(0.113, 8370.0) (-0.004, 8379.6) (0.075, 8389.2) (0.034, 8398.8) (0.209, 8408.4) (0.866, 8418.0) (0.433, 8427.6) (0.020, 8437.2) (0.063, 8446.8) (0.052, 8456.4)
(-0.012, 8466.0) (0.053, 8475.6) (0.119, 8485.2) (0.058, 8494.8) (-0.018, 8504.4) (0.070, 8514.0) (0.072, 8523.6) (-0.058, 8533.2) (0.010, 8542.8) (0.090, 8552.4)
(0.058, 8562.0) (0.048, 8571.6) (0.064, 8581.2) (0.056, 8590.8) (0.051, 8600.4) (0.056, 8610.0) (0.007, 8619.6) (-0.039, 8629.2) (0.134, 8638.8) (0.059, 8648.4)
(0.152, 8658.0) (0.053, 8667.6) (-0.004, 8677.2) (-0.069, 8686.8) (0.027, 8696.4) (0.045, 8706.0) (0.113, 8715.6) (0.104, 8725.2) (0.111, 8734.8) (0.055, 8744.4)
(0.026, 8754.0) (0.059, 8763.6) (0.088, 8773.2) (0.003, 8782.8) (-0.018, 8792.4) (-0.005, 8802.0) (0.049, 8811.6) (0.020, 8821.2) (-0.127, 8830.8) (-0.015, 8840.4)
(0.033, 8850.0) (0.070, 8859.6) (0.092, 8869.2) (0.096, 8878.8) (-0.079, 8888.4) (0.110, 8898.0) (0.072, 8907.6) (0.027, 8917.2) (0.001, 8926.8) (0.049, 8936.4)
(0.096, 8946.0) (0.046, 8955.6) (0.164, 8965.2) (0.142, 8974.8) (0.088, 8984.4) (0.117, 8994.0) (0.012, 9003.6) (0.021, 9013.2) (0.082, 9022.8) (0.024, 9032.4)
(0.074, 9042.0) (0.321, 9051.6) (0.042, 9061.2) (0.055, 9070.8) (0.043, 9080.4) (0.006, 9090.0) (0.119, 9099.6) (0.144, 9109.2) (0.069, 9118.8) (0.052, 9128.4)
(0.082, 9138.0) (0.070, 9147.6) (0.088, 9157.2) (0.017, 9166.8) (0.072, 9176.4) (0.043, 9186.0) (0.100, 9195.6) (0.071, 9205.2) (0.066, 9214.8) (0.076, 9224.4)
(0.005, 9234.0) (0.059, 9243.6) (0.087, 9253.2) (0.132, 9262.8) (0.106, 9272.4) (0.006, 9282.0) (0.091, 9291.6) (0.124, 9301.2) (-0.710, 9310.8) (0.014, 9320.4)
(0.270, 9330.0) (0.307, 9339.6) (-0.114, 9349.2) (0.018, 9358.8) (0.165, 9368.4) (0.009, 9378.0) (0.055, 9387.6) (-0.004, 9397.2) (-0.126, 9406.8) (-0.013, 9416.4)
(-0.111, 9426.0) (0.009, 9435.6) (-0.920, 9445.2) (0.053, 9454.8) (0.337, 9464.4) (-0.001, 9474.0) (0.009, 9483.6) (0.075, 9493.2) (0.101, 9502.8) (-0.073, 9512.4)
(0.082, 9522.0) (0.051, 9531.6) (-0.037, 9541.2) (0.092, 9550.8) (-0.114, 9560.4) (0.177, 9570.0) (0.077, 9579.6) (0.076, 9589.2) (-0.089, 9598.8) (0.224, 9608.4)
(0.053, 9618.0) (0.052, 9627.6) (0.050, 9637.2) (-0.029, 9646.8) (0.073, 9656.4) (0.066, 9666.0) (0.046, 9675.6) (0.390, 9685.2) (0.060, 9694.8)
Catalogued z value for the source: 1.26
